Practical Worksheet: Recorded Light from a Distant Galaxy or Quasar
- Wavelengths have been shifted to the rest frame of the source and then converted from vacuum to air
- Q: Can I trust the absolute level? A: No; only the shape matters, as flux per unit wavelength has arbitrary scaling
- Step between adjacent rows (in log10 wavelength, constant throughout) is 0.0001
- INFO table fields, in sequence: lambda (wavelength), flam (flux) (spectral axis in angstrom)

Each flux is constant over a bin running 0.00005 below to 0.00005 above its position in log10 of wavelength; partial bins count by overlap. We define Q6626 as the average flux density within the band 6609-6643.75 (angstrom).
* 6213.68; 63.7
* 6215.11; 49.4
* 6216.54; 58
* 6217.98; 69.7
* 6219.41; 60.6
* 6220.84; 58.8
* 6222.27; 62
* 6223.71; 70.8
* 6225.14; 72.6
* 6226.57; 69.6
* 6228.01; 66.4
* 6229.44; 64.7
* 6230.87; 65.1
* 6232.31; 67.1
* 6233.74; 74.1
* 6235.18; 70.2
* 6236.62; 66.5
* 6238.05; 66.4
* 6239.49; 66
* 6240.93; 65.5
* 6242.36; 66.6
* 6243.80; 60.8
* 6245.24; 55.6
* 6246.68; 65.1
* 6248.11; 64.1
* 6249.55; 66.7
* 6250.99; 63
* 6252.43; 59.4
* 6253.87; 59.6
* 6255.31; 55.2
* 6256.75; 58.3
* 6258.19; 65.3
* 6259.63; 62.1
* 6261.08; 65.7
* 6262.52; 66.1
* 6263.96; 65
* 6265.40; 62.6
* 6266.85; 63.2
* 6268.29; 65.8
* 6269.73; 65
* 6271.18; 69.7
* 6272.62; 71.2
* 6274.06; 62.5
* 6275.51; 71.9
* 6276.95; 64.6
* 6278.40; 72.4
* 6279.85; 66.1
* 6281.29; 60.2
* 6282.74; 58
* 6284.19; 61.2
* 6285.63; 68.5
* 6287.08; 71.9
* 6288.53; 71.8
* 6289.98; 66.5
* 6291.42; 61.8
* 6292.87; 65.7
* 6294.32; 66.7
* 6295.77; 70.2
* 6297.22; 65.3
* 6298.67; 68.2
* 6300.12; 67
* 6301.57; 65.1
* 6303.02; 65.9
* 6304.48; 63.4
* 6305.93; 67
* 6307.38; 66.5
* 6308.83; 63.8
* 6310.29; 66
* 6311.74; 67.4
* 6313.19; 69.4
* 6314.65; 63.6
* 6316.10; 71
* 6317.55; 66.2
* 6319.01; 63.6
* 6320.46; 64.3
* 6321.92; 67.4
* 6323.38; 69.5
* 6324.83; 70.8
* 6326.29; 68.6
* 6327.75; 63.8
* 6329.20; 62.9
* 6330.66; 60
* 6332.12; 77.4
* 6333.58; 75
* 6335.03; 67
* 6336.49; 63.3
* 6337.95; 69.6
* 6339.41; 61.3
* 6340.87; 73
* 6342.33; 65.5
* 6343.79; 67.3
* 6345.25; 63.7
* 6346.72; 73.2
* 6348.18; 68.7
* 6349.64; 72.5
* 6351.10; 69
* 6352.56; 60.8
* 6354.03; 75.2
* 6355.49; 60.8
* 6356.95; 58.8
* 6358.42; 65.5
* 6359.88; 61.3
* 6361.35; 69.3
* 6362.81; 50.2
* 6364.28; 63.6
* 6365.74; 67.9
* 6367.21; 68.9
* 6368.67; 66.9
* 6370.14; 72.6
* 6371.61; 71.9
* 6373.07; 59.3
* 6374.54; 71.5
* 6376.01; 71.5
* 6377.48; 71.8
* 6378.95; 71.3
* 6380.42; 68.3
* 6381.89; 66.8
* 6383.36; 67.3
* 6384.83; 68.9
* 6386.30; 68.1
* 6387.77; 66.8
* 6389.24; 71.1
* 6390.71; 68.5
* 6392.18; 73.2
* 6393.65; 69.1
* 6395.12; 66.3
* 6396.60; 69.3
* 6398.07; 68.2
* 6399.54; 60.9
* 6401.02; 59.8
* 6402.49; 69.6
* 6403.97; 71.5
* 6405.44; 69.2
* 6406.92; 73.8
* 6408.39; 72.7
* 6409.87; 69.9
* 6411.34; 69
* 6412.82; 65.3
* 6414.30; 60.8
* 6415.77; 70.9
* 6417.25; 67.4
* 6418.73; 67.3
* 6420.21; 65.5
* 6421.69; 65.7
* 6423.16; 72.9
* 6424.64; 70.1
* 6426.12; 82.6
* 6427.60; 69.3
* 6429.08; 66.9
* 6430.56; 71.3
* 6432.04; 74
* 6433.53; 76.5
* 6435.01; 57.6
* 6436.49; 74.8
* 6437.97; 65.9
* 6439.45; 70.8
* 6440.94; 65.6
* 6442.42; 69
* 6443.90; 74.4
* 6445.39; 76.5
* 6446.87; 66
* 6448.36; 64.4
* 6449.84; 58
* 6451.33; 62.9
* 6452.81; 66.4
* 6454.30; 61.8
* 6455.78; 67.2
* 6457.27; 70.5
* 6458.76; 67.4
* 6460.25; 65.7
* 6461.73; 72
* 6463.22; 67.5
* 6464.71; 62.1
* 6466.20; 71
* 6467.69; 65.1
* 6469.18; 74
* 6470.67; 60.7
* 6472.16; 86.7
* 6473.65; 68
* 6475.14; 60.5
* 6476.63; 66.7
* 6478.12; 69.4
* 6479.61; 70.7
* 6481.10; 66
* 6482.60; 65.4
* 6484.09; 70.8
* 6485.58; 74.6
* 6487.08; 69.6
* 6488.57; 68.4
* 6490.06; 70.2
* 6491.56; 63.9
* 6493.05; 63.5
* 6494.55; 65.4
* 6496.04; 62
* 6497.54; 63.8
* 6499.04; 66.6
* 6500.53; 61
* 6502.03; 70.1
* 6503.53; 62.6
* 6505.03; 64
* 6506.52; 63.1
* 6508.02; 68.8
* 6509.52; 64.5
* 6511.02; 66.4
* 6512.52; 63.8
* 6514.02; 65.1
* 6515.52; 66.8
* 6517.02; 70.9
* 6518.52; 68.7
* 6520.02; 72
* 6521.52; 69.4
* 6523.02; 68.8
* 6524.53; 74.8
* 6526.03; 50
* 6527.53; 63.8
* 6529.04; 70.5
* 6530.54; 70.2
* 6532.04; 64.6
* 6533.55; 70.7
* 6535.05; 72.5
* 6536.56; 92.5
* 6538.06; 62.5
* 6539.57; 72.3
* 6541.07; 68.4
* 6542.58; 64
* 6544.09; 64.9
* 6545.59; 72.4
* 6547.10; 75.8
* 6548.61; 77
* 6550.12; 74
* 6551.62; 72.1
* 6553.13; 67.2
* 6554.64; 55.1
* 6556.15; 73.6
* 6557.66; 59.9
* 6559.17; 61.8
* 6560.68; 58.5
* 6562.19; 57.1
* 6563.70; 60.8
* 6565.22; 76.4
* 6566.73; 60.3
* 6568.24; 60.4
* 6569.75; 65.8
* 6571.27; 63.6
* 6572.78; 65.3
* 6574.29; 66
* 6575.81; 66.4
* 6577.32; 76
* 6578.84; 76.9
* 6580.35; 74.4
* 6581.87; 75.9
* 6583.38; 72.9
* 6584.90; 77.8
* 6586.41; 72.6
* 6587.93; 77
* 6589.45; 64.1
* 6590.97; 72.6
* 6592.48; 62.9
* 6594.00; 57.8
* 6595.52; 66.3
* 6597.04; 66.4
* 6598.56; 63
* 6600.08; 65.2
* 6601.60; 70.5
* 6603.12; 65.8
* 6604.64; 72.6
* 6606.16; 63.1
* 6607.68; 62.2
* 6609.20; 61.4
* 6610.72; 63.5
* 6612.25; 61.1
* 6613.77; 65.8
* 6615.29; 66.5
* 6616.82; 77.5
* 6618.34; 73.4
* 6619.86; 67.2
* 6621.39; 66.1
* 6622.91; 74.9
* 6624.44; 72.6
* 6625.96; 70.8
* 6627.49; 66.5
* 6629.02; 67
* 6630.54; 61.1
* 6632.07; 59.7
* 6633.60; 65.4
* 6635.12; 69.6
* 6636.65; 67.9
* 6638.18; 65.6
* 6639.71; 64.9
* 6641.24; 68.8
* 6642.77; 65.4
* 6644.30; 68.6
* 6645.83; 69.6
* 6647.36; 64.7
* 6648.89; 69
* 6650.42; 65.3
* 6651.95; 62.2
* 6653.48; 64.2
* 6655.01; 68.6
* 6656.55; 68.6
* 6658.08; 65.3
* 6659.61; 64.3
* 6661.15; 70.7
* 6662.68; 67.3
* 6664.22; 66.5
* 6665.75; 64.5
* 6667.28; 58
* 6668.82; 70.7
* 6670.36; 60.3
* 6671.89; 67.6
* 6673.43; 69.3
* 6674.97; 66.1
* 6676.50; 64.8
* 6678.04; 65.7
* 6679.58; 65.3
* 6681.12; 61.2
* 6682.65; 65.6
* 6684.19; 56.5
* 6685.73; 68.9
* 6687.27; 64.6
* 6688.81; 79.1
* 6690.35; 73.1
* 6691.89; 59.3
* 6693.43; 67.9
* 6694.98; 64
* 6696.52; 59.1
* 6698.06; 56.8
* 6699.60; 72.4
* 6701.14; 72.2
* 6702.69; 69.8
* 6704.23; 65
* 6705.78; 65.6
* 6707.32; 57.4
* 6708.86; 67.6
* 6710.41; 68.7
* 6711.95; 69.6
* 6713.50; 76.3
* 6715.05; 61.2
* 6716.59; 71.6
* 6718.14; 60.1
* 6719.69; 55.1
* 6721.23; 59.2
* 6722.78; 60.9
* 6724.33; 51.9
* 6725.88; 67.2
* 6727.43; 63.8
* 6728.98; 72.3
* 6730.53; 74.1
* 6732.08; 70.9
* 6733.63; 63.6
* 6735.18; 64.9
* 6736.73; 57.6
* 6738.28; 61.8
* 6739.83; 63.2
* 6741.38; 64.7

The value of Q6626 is 67.2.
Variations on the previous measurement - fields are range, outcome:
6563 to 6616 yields 67.4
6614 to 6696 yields 66.7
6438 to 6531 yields 67.2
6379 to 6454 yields 68.5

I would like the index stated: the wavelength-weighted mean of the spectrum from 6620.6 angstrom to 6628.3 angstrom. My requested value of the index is 70.1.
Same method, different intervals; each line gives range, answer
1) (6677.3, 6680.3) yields 65.5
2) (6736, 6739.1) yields 59.8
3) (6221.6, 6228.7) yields 68.3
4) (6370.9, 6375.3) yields 67.6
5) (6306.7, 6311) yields 65.3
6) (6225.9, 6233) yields 66.5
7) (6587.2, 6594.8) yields 66.8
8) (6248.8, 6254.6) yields 62.1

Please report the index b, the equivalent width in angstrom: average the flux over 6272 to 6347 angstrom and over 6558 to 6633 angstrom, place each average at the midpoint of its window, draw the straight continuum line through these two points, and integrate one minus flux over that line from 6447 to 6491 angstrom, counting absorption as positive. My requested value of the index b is -0.5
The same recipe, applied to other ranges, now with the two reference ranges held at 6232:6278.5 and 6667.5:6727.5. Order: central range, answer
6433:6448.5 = -1.0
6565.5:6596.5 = -1.8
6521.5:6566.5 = -2.0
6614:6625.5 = -1.0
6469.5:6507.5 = -1.2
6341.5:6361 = -0.5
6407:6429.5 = -1.5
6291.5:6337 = -1.3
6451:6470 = -0.7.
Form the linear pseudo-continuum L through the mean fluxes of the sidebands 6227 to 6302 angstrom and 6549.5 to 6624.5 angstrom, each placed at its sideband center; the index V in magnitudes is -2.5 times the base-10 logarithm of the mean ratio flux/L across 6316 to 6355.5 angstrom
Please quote -0.031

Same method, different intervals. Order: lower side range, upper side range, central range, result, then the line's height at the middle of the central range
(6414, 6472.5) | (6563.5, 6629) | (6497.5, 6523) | 0.03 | 68.4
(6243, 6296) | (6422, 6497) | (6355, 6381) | 0.01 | 66.6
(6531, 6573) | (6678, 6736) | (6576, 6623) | -0.03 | 66.9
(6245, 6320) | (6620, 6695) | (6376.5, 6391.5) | -0.05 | 65.5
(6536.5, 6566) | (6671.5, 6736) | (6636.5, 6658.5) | 0.00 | 66.4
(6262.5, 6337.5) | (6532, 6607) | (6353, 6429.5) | -0.01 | 67.1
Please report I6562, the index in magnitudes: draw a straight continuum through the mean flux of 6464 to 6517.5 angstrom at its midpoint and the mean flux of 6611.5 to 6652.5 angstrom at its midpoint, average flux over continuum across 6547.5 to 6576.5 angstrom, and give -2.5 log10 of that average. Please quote 0.028 mag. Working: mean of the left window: 67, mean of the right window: 67.3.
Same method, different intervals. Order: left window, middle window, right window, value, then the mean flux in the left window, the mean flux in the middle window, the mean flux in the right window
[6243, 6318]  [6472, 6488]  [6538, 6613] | -0.04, 65.1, 69.2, 67.3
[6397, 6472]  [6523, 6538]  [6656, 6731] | -0.04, 68.3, 69.5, 65.5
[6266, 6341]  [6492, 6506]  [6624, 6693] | 0.03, 66.6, 64.3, 66.2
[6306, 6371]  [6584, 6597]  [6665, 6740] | -0.05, 66.7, 68.8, 65.2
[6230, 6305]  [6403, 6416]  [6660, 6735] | -0.06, 65.2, 69.2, 65.6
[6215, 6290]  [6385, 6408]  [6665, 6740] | -0.06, 64.9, 68.5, 65.2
